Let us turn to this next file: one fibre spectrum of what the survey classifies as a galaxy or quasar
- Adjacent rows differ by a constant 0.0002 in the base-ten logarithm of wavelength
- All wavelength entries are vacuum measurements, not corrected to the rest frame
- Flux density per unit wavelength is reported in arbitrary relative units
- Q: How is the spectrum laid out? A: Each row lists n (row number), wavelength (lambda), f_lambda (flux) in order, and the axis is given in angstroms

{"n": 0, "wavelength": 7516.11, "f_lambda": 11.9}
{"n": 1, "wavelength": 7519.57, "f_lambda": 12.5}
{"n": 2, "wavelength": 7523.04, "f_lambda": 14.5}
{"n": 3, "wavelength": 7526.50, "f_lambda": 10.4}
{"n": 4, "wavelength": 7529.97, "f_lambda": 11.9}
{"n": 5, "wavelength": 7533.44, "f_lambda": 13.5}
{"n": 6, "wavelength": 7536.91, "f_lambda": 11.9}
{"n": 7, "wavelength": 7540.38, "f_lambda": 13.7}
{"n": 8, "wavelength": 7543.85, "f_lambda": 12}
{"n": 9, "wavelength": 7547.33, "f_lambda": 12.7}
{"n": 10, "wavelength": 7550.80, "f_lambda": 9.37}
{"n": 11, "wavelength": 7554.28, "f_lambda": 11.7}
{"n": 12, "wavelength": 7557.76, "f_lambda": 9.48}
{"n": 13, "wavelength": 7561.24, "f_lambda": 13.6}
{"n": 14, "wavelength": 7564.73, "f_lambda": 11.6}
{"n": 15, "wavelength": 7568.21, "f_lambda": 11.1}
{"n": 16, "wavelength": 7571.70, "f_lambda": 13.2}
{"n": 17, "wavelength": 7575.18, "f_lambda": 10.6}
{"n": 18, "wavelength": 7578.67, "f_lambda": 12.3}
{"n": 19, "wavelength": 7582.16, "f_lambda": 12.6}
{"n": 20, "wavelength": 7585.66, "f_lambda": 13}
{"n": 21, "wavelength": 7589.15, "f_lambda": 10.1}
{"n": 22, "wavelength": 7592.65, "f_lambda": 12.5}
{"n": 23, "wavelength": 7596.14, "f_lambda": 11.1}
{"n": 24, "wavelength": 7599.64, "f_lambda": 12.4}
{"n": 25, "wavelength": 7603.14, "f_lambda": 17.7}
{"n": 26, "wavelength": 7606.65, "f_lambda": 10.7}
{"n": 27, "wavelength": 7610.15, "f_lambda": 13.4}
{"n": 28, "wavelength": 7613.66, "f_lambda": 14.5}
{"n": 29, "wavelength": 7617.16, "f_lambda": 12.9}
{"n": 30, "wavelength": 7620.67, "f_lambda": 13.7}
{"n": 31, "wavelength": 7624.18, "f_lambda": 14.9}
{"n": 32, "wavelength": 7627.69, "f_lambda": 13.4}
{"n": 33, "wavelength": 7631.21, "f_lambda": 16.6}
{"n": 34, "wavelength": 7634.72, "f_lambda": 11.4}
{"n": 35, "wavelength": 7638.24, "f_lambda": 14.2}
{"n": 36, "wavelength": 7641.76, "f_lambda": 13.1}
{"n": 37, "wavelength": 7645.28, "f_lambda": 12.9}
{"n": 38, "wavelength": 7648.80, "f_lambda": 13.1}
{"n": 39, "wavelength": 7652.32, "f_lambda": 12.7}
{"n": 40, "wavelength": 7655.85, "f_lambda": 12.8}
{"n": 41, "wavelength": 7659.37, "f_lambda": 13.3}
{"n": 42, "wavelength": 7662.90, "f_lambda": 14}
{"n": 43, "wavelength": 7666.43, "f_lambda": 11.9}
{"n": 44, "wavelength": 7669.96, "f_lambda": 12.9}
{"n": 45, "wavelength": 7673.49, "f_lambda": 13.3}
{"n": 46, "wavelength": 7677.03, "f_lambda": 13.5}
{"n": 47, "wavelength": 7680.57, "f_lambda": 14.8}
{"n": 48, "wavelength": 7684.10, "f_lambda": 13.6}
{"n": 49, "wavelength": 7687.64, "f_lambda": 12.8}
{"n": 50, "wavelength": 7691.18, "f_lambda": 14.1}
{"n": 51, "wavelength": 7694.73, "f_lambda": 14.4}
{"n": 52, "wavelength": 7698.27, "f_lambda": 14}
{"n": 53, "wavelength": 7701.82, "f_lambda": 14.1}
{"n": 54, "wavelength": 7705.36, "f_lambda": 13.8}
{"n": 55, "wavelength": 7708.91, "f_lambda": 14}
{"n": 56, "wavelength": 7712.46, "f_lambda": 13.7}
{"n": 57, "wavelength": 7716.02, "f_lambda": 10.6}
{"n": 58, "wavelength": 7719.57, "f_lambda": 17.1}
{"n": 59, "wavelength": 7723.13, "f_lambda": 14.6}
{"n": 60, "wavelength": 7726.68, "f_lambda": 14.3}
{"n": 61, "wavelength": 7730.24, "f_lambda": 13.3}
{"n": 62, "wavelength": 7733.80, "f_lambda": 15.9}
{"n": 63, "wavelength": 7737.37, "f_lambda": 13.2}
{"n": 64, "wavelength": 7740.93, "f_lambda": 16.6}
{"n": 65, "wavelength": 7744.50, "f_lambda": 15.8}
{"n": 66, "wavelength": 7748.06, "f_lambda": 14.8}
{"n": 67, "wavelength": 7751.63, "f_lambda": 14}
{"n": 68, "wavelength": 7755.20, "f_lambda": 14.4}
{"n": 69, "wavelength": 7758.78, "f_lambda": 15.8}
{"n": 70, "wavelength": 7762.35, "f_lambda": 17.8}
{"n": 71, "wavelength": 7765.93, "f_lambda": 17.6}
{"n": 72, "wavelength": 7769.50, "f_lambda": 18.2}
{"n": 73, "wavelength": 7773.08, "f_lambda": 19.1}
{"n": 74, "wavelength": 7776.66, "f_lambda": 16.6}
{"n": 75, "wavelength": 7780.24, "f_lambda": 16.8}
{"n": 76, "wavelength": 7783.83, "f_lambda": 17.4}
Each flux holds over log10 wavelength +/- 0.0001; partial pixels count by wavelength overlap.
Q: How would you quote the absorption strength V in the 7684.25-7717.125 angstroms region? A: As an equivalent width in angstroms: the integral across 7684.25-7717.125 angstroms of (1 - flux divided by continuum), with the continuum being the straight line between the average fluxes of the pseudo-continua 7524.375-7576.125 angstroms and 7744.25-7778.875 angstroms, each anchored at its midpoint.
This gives 3.36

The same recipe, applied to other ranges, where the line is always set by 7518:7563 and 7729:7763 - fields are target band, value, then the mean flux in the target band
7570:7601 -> 1.9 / 12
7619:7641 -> -1.0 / 14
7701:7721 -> 1.1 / 13.8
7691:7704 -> 0.2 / 14.1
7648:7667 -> 1.1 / 13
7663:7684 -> 1.0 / 13.4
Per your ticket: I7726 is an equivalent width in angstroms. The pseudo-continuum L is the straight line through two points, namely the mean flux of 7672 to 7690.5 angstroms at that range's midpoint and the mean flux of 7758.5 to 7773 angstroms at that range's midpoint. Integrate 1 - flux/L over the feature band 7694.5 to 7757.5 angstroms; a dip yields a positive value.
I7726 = 5.6 angstroms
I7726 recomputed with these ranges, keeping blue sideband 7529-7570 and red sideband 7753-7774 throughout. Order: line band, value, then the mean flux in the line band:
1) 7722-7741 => 2.1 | 14.5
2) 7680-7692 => 1.1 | 13.7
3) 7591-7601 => 0.8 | 12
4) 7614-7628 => -0.3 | 13.8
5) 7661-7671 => 1.2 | 12.9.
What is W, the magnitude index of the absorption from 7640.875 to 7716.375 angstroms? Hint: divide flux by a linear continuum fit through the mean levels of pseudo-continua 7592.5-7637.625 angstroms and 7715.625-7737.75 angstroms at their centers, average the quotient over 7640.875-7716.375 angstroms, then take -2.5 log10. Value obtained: 0.05 mag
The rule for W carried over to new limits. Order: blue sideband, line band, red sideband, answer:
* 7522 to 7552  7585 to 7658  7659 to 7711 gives -0.014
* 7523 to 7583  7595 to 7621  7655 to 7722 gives -0.059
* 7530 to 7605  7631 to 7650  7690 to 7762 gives -0.006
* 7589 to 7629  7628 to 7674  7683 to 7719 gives 0.013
